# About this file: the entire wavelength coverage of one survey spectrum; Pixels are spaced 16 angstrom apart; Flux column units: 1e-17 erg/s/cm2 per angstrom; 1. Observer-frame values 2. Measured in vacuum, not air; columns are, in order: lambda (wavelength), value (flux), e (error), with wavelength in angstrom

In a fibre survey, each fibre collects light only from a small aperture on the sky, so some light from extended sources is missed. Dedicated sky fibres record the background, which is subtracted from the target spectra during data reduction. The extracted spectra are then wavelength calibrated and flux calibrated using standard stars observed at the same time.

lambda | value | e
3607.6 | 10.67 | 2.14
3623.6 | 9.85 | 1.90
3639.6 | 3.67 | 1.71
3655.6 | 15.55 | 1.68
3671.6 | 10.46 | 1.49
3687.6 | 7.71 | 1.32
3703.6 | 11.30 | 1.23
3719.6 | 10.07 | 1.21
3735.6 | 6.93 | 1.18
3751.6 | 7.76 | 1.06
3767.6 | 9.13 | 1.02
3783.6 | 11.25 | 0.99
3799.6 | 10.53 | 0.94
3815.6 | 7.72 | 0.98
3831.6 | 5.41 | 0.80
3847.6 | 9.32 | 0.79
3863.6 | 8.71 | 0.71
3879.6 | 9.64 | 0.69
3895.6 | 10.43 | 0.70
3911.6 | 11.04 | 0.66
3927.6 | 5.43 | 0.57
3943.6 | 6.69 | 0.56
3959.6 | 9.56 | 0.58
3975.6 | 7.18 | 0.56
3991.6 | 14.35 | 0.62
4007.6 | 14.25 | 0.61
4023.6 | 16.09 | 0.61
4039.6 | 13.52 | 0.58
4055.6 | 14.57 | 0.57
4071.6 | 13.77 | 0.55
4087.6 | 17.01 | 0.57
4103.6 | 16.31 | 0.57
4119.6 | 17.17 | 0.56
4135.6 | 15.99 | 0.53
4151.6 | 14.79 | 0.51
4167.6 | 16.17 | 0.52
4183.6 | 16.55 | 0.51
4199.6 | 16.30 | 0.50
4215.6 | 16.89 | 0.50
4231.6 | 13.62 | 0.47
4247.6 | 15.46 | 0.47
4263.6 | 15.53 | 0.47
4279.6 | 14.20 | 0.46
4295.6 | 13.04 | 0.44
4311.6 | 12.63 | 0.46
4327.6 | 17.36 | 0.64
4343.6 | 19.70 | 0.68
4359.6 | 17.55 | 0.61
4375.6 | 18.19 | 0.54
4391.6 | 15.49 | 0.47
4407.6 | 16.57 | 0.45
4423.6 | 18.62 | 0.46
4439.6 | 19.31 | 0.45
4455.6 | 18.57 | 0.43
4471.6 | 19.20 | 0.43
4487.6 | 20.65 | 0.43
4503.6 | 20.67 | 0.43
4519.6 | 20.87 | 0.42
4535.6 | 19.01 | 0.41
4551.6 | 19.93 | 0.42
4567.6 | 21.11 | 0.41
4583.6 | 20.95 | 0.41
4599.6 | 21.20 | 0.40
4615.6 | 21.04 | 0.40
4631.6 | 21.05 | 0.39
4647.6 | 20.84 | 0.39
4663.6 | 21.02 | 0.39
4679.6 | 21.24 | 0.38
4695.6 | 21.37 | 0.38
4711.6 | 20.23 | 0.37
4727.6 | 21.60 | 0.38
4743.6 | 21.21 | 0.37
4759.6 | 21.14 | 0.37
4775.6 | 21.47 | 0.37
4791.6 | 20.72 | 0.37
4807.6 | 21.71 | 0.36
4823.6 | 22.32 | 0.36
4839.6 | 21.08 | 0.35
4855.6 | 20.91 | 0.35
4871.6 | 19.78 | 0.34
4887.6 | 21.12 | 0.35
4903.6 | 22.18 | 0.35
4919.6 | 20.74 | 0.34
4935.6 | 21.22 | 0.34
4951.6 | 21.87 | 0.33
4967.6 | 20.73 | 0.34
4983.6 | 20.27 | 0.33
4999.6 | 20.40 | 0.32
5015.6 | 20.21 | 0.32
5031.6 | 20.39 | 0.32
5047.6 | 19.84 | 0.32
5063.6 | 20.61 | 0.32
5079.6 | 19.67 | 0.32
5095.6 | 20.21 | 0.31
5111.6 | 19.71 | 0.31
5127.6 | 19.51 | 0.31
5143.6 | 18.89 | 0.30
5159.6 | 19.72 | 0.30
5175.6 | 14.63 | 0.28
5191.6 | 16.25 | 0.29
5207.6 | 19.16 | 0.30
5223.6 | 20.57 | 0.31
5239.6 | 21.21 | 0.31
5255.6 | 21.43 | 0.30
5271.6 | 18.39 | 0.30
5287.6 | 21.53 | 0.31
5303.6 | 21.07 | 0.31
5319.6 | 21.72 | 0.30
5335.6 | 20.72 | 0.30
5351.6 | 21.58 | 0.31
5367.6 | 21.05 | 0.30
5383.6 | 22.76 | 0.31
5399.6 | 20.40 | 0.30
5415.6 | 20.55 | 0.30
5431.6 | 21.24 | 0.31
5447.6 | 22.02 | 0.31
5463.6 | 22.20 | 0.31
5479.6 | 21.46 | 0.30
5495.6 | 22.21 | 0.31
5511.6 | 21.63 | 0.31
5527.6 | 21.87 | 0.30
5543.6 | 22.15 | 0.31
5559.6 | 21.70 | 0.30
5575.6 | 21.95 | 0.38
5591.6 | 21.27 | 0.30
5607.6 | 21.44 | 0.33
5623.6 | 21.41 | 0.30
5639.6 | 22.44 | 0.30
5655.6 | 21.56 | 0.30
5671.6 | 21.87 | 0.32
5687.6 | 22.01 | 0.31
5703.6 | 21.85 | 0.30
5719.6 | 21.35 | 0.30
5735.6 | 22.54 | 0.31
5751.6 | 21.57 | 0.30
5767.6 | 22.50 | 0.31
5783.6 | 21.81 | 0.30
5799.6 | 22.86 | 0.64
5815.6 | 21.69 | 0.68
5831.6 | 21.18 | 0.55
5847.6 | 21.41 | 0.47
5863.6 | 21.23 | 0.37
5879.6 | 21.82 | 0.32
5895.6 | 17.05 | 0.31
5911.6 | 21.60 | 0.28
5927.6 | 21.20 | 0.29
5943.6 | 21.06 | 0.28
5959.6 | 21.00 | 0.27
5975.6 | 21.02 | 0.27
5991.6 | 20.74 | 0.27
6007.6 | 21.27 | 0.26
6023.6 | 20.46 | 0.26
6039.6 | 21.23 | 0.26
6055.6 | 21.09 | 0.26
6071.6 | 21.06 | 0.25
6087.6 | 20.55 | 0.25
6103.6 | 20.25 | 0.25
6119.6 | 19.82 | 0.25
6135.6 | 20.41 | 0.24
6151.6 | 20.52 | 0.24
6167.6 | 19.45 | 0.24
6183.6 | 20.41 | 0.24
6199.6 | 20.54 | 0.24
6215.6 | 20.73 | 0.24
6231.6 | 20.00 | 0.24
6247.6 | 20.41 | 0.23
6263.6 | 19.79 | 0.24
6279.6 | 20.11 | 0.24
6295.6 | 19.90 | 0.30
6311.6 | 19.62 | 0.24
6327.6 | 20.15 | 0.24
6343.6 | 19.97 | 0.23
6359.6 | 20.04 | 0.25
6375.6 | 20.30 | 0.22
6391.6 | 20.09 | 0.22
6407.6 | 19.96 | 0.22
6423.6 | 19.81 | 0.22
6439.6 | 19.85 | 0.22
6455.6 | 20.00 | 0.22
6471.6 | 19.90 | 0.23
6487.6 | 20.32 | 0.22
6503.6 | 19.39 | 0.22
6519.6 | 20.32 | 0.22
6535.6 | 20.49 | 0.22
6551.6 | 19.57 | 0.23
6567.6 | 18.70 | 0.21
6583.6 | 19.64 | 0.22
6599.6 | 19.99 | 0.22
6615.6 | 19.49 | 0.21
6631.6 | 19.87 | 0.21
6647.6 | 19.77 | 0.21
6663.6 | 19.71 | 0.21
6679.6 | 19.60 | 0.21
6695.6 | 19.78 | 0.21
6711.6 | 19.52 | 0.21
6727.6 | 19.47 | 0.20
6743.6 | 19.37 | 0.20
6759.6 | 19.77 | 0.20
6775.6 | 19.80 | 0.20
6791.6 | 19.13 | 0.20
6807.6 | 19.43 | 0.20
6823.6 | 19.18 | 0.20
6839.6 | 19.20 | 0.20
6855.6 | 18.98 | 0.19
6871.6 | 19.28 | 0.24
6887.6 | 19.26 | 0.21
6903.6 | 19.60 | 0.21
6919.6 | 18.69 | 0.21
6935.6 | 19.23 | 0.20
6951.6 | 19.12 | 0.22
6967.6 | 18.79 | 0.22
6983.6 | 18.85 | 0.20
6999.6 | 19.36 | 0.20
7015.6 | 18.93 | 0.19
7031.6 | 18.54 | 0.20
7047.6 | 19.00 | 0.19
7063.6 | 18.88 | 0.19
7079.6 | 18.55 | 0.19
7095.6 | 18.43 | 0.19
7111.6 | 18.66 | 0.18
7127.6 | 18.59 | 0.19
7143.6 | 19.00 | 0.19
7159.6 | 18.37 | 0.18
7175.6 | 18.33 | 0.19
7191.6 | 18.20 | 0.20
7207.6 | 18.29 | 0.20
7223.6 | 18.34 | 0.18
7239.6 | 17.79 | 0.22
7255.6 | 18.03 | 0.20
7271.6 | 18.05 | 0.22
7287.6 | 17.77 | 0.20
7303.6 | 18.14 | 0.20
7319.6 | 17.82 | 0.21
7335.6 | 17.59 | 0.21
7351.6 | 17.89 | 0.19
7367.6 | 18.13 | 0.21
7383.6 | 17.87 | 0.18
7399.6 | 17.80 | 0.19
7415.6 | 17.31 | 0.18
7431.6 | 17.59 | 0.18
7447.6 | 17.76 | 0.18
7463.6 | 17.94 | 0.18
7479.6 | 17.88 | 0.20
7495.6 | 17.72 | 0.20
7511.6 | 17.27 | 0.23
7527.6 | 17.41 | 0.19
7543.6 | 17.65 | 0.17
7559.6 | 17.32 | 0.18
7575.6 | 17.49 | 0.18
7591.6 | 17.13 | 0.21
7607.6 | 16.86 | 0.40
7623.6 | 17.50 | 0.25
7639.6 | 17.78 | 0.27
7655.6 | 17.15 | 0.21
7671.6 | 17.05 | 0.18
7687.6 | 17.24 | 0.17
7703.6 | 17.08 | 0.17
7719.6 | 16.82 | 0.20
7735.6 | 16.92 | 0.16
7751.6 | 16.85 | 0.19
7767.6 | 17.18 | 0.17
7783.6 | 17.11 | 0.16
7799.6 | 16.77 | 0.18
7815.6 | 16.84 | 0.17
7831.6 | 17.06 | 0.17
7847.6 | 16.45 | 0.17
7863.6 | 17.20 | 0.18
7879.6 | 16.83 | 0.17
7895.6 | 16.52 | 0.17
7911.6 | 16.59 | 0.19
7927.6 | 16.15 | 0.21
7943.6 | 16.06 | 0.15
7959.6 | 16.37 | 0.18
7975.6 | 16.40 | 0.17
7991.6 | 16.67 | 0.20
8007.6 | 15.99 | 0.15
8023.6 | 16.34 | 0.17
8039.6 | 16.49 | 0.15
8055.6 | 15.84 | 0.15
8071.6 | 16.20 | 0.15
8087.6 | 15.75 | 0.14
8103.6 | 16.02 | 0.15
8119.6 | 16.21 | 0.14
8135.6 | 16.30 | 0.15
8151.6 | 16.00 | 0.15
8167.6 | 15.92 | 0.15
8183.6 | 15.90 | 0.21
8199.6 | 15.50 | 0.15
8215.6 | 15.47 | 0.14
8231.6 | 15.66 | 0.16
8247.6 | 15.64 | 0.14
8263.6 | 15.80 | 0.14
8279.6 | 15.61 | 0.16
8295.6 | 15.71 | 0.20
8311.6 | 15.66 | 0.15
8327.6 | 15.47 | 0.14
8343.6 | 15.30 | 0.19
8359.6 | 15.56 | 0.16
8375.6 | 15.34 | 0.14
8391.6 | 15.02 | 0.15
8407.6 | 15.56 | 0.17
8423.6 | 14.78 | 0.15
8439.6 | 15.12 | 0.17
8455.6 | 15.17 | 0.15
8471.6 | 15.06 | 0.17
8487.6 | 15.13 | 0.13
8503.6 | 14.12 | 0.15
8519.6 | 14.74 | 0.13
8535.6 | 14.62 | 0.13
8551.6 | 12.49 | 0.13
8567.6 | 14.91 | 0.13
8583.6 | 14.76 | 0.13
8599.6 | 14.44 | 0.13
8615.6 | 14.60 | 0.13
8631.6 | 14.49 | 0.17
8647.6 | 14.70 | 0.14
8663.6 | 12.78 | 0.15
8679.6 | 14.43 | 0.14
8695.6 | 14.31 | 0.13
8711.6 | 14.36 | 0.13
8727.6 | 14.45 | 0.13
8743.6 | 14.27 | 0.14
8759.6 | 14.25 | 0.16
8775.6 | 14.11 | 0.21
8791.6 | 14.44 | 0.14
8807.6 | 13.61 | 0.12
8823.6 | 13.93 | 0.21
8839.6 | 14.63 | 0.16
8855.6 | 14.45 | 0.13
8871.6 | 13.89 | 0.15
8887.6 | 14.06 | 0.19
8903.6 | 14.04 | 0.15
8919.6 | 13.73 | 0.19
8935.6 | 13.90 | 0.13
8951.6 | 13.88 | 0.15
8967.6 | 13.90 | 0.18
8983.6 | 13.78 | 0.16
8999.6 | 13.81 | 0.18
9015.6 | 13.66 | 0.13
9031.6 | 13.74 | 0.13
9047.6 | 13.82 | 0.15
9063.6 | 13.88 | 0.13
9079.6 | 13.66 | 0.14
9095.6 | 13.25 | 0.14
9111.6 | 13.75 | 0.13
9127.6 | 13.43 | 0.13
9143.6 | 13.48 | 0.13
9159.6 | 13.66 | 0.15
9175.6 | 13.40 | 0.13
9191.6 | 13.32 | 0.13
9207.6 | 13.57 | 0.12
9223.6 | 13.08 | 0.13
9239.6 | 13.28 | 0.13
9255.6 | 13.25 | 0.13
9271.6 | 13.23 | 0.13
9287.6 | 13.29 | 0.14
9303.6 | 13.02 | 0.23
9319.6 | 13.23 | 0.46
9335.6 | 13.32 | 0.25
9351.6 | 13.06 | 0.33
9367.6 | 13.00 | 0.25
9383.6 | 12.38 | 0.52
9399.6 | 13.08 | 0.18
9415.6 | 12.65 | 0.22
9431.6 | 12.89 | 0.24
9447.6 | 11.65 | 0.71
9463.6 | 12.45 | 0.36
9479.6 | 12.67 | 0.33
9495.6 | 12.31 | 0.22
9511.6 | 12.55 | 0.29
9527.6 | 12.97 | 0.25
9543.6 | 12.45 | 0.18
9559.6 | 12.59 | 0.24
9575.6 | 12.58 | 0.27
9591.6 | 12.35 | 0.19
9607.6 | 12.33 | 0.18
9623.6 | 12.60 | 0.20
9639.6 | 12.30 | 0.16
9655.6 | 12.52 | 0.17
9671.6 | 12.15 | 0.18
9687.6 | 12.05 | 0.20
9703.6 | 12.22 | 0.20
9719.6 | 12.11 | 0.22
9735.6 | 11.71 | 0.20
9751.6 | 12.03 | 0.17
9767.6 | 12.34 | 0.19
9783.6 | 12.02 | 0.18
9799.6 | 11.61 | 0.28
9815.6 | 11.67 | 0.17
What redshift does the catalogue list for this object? 0.00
